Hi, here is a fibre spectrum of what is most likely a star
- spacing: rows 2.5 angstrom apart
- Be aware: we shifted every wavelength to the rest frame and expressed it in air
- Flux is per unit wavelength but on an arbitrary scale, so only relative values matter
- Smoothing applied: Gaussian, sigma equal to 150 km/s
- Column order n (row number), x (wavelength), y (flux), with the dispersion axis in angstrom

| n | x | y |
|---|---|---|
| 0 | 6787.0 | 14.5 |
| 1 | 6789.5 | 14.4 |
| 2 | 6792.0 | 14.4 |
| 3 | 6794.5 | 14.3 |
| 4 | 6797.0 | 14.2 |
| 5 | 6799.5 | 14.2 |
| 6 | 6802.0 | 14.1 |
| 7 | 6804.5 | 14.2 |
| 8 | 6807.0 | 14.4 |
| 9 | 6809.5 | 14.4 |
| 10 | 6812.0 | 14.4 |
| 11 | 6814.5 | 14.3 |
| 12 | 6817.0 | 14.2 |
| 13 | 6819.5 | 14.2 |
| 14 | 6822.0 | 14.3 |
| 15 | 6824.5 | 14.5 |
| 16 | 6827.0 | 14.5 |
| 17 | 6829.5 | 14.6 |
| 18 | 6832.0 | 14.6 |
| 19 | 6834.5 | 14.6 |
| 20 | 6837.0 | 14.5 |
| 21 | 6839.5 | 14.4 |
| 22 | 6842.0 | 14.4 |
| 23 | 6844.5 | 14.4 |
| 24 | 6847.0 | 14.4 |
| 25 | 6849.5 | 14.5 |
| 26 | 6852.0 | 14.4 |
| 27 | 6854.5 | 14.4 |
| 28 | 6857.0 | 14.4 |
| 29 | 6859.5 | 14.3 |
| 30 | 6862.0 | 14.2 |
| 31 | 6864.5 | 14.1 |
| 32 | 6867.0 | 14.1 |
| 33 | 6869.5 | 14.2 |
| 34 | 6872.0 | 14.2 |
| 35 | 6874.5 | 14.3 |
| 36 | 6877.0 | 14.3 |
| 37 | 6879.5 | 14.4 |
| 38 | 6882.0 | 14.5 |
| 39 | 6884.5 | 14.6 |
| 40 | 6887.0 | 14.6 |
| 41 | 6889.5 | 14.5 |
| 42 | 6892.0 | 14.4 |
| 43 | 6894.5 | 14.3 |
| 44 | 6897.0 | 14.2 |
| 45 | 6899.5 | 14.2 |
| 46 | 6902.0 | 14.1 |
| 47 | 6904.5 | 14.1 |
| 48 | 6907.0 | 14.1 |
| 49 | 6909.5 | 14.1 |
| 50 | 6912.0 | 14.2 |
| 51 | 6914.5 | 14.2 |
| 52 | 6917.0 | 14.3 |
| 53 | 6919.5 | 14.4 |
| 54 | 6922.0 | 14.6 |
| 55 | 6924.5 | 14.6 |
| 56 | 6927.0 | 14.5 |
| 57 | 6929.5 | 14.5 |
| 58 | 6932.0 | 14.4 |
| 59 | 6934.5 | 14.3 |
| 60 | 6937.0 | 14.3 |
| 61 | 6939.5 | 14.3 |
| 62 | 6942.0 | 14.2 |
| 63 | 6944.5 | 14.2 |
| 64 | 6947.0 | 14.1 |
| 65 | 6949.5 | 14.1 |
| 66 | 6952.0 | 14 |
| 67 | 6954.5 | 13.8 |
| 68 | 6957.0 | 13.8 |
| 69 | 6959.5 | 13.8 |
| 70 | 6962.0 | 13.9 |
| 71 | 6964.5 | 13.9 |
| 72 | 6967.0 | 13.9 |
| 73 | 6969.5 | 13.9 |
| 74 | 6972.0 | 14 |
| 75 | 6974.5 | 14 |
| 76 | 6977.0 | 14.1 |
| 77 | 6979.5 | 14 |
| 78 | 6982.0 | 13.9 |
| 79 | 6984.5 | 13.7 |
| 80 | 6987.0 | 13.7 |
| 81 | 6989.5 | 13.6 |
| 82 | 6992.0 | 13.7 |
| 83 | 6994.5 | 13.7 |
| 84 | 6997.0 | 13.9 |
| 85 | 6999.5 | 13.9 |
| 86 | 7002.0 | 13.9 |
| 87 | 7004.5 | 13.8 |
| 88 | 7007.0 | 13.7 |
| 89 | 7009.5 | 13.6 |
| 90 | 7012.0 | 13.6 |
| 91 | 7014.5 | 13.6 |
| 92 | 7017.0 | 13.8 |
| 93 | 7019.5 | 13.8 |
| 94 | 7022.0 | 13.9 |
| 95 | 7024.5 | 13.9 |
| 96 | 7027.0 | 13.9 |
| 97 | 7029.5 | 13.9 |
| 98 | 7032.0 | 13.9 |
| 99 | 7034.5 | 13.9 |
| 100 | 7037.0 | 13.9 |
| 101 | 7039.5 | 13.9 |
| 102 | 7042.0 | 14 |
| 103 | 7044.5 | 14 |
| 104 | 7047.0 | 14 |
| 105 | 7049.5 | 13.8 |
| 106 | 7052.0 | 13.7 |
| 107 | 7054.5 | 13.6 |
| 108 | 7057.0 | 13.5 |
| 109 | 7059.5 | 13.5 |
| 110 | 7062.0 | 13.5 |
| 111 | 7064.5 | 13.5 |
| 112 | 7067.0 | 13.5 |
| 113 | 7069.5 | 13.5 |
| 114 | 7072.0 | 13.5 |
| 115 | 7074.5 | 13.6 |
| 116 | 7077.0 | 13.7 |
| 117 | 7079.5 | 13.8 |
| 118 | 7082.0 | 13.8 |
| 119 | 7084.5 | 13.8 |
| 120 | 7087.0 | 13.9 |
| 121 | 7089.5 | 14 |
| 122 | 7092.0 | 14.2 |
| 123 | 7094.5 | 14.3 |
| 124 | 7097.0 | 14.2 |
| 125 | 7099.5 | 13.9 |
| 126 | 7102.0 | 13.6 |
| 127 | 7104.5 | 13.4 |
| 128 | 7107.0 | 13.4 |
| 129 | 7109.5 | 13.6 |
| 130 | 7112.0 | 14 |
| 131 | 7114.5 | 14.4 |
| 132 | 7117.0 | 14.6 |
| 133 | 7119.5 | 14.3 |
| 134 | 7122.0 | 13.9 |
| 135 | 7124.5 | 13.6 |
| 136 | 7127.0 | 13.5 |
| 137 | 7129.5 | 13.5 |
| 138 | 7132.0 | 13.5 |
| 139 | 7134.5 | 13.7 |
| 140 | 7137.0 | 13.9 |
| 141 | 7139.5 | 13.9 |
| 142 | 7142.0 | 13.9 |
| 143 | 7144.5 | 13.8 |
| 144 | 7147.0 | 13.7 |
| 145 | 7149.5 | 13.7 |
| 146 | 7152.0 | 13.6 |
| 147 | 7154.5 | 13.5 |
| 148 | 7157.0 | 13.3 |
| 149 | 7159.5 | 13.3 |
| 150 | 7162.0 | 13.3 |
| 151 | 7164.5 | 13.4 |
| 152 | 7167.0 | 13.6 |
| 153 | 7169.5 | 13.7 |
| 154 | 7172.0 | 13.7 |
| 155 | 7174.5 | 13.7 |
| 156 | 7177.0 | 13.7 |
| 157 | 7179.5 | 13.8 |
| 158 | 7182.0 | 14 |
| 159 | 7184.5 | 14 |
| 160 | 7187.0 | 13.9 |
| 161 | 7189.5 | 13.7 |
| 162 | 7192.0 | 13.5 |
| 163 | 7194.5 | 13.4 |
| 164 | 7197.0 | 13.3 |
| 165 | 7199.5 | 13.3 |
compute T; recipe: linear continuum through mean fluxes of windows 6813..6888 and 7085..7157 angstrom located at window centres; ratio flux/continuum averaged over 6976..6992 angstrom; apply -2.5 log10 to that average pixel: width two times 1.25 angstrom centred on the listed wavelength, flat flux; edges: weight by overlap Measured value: 0.02 mag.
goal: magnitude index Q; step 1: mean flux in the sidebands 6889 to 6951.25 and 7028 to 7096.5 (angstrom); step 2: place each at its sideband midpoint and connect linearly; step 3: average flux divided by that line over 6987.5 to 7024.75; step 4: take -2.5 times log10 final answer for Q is 0.02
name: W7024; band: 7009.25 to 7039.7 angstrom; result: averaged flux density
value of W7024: 13.8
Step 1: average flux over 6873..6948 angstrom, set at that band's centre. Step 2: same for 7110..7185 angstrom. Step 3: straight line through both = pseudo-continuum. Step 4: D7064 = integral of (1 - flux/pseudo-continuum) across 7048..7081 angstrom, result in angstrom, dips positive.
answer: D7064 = 0.83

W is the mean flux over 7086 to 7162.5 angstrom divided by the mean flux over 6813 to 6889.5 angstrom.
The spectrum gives 1.0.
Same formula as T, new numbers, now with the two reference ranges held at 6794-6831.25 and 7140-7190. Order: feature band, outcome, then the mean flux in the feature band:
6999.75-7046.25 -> 0.007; 13.8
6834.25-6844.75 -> -0.013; 14.5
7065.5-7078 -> 0.023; 13.6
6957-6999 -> 0.013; 13.9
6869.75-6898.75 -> -0.014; 14.4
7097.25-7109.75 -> 0.012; 13.6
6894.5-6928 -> -0.010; 14.3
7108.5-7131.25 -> -0.014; 13.9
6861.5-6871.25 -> 0.006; 14.1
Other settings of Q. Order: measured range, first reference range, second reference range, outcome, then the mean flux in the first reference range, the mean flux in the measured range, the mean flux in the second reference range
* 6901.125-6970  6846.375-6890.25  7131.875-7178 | 0.00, 14.4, 14.2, 13.6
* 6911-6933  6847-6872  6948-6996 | -0.03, 14.3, 14.4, 13.9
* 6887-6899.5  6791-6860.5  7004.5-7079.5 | -0.01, 14.4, 14.4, 13.7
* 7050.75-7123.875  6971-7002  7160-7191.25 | 0.00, 13.9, 13.8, 13.7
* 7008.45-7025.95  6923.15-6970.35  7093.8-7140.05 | 0.02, 14.1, 13.7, 13.8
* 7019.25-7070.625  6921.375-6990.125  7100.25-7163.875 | 0.01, 14.1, 13.8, 13.7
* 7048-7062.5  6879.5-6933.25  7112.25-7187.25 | 0.03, 14.4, 13.6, 13.7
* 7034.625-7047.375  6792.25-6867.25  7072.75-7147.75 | 0.00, 14.4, 14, 13.8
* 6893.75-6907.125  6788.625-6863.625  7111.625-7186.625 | 0.00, 14.4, 14.2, 13.7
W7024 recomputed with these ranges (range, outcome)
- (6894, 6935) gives 14.3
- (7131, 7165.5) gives 13.6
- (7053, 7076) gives 13.5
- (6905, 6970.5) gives 14.2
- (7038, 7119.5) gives 13.8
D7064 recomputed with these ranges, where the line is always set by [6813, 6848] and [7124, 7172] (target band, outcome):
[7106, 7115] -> -0.08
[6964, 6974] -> 0.09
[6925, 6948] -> -0.28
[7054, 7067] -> 0.30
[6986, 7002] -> 0.27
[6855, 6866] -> 0.07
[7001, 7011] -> 0.16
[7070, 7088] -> 0.08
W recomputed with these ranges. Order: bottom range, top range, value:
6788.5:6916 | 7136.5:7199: 0.95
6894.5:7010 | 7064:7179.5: 0.98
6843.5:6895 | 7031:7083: 0.96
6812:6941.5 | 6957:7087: 0.96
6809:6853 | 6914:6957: 0.99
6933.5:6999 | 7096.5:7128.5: 0.99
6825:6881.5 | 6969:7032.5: 0.96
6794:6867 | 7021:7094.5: 0.96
